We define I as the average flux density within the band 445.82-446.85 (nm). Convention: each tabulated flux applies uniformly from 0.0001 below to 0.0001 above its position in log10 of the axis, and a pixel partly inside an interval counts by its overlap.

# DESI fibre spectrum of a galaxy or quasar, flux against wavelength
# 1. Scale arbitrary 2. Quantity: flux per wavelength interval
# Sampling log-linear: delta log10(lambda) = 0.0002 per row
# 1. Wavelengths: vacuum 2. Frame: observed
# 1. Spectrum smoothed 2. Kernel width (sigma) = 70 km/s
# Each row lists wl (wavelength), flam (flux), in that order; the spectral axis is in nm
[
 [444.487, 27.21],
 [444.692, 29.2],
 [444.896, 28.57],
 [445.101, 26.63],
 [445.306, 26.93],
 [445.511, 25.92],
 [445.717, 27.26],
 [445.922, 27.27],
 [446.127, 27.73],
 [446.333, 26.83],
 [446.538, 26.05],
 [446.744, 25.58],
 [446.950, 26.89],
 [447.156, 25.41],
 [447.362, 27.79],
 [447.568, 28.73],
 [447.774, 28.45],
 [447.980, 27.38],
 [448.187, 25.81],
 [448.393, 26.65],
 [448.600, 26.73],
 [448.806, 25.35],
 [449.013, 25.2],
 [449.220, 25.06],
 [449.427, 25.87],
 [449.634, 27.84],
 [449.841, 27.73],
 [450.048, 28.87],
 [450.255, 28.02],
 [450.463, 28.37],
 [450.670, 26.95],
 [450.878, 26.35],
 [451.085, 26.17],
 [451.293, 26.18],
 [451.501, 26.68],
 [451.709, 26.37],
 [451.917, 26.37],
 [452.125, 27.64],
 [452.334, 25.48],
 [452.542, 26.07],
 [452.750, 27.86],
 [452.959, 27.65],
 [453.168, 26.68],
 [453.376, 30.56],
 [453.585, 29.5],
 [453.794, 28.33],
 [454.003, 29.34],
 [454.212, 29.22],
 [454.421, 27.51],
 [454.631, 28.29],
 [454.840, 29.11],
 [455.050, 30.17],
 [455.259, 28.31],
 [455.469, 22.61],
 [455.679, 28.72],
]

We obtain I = 26.7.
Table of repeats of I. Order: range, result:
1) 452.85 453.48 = 28.3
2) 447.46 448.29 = 27.6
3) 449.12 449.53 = 25.5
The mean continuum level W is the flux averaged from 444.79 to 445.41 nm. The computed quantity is 27.4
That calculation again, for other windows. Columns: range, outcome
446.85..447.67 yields 27.2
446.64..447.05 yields 26.2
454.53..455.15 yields 29.2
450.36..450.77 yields 27.7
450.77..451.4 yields 26.2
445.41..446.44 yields 27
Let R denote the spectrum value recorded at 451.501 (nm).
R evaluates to 26.68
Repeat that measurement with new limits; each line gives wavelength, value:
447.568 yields 28.73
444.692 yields 29.2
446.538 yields 26.05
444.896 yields 28.57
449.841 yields 27.73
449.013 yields 25.2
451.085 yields 26.17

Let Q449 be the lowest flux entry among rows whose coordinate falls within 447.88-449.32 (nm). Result 25.06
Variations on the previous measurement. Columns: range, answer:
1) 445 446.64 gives 25.92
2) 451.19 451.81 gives 26.18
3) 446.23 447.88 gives 25.41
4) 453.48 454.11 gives 28.33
